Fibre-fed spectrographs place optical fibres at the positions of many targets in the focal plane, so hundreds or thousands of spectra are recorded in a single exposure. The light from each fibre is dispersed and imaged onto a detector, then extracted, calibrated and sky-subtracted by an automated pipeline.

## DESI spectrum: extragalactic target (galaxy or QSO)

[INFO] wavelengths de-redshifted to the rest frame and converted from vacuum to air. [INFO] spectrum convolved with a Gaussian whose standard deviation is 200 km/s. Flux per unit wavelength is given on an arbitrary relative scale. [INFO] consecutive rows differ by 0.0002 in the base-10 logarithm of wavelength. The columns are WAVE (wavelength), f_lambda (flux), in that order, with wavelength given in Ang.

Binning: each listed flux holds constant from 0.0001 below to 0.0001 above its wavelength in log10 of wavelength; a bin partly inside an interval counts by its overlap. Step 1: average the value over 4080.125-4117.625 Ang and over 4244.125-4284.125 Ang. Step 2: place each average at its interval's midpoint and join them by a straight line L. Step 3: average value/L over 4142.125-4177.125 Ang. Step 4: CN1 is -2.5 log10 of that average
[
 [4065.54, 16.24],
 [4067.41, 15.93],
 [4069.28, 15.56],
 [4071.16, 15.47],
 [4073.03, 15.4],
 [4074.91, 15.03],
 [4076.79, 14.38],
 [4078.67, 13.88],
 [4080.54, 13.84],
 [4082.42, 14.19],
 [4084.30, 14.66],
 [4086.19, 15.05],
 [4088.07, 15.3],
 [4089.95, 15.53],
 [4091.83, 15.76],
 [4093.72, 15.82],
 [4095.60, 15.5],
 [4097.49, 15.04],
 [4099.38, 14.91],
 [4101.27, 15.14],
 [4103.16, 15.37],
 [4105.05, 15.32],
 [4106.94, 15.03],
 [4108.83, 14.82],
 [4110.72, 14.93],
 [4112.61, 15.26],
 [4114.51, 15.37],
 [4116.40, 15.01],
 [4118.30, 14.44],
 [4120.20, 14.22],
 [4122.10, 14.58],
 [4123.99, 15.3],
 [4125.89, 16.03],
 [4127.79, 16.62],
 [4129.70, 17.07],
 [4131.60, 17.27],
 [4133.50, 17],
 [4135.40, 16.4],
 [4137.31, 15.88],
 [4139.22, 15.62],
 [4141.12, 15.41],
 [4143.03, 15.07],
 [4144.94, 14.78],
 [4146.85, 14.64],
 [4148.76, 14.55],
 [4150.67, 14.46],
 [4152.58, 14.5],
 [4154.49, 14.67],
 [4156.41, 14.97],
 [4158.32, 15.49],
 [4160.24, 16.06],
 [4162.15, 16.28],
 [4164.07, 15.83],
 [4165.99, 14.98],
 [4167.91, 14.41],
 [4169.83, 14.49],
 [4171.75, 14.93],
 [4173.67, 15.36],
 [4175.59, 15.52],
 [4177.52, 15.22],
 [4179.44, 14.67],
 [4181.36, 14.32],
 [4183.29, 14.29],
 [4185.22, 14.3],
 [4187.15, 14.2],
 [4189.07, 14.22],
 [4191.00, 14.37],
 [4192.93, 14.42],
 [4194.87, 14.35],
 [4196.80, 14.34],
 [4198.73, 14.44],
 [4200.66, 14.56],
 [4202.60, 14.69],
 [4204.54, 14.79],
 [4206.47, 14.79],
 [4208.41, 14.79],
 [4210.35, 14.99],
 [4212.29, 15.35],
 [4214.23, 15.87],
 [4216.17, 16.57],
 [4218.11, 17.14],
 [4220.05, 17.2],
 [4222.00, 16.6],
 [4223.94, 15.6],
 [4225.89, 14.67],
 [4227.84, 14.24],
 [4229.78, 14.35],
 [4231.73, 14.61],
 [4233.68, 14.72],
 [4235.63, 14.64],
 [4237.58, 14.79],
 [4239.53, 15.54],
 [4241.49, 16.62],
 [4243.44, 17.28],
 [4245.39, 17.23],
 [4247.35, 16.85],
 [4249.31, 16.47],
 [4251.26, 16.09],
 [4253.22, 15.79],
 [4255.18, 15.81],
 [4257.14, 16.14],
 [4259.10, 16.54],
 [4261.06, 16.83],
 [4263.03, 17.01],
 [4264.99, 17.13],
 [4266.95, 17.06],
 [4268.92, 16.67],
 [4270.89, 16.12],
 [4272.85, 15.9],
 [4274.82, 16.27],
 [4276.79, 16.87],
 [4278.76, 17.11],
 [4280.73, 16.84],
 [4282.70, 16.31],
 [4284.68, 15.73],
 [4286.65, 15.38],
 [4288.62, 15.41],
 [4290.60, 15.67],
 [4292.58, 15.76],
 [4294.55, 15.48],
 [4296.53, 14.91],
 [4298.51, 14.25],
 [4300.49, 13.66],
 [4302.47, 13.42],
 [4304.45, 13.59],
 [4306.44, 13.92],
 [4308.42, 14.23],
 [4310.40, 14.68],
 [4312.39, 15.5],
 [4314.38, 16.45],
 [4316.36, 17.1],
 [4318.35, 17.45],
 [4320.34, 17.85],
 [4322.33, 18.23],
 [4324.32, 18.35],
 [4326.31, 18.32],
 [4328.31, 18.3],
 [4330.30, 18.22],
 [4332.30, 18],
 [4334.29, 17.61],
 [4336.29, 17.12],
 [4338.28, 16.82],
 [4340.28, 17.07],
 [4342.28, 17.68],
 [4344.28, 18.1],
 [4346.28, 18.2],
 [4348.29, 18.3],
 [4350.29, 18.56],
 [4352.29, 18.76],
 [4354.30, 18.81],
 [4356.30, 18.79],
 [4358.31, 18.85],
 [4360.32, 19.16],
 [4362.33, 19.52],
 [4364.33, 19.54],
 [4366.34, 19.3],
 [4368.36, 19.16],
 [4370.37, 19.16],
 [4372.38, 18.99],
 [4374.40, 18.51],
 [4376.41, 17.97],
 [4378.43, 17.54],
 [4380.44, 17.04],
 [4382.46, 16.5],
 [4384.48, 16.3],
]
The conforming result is 0.04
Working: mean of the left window 15.1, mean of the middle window 15.1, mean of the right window 16.5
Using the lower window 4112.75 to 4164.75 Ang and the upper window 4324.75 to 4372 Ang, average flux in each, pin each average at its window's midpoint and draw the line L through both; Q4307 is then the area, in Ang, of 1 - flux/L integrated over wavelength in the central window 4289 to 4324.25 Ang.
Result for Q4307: 4.6 Ang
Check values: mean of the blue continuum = 15.5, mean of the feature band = 15.5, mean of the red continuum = 18.4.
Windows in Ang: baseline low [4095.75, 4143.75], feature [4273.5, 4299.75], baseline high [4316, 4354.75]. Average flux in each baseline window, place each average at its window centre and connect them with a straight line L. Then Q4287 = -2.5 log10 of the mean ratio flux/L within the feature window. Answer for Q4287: 0.102 mag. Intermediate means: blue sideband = 15.5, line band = 15.8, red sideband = 17.9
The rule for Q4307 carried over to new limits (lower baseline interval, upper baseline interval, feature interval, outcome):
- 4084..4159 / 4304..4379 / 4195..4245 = 3.3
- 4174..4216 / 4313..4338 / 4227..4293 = 0.6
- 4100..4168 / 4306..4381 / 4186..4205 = 2.0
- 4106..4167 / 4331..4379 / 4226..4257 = 2.2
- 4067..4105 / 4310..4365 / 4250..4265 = 0.6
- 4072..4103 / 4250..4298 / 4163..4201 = 2.2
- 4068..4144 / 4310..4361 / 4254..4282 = 0.8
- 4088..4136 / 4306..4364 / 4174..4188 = 1.3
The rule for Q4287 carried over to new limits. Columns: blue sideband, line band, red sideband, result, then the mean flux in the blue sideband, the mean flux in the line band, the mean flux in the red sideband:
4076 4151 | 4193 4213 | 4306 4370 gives 0.111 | 15.2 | 14.7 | 17.8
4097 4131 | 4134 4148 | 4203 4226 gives -0.003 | 15.3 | 15.4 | 15.7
